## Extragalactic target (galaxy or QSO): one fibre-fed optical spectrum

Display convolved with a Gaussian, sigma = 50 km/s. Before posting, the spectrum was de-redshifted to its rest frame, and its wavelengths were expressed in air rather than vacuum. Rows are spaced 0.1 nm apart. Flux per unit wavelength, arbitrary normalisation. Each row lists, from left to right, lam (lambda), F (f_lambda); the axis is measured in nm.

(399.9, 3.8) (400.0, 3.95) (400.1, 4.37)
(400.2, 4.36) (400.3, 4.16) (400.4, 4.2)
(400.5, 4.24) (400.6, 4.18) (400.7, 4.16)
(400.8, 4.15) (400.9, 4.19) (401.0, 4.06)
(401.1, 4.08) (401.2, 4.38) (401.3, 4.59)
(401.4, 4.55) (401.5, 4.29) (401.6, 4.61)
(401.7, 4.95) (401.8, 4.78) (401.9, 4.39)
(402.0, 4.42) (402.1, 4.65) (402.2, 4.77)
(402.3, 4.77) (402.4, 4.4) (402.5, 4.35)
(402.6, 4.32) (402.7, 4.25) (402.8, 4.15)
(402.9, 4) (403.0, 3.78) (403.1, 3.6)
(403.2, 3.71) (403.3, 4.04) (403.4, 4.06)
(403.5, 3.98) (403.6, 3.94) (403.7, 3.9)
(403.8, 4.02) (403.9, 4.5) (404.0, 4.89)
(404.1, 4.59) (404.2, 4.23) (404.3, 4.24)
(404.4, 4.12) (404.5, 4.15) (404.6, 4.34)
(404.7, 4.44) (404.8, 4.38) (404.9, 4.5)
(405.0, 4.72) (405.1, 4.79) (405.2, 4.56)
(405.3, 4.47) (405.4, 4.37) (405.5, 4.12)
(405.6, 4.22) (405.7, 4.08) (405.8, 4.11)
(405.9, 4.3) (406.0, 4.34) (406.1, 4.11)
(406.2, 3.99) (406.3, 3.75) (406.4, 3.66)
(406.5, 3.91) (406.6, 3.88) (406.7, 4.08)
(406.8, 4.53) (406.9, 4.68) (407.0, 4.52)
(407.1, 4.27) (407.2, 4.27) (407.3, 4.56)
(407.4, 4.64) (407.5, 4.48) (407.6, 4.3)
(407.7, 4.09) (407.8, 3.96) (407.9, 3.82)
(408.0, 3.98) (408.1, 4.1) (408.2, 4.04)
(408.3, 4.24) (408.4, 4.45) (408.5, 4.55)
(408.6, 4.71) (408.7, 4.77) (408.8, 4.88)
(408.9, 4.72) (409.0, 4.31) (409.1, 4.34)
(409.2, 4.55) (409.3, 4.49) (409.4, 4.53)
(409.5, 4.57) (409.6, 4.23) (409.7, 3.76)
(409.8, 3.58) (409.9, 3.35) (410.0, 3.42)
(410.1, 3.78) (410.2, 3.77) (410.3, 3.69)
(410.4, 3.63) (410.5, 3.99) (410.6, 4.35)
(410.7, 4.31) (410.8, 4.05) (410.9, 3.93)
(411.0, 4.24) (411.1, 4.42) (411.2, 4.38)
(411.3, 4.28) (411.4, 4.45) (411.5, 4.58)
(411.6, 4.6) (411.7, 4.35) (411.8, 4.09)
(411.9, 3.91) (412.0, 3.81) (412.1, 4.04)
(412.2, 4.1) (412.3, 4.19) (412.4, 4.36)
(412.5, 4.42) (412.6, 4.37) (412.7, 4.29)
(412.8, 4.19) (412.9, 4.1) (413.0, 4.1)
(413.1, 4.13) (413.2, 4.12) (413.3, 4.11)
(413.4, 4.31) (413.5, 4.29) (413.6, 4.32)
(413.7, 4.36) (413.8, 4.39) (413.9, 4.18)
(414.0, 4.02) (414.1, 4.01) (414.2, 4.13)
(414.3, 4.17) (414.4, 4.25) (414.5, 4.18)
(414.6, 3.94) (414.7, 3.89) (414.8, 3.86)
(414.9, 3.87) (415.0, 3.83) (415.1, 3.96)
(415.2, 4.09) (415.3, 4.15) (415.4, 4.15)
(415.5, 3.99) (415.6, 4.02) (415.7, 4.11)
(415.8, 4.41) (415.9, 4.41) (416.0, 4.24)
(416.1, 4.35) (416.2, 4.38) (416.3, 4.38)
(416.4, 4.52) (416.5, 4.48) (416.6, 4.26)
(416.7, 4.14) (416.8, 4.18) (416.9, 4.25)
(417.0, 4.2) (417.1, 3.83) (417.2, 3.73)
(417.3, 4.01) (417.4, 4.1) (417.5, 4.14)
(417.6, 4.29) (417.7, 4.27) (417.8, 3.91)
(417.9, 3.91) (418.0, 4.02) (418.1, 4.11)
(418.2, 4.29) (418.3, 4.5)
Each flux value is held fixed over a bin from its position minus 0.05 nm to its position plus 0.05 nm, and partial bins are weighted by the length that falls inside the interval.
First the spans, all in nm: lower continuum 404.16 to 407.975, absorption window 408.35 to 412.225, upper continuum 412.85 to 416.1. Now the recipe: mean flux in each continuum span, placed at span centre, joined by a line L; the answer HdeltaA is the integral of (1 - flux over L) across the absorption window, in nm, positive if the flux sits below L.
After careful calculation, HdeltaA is -0.01 nm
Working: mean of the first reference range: 4.26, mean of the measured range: 4.2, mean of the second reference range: 4.13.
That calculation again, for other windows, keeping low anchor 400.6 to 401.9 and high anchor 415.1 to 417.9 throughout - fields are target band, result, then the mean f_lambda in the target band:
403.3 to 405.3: 0.01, 4.33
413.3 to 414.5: 0.00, 4.21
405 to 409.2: 0.01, 4.3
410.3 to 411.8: 0.01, 4.23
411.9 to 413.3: 0.02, 4.16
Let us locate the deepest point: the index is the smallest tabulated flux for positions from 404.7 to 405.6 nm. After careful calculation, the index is 4.12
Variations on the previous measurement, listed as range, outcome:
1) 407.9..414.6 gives 3.35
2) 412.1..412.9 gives 4.04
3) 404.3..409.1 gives 3.66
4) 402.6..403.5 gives 3.6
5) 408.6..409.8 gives 3.58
